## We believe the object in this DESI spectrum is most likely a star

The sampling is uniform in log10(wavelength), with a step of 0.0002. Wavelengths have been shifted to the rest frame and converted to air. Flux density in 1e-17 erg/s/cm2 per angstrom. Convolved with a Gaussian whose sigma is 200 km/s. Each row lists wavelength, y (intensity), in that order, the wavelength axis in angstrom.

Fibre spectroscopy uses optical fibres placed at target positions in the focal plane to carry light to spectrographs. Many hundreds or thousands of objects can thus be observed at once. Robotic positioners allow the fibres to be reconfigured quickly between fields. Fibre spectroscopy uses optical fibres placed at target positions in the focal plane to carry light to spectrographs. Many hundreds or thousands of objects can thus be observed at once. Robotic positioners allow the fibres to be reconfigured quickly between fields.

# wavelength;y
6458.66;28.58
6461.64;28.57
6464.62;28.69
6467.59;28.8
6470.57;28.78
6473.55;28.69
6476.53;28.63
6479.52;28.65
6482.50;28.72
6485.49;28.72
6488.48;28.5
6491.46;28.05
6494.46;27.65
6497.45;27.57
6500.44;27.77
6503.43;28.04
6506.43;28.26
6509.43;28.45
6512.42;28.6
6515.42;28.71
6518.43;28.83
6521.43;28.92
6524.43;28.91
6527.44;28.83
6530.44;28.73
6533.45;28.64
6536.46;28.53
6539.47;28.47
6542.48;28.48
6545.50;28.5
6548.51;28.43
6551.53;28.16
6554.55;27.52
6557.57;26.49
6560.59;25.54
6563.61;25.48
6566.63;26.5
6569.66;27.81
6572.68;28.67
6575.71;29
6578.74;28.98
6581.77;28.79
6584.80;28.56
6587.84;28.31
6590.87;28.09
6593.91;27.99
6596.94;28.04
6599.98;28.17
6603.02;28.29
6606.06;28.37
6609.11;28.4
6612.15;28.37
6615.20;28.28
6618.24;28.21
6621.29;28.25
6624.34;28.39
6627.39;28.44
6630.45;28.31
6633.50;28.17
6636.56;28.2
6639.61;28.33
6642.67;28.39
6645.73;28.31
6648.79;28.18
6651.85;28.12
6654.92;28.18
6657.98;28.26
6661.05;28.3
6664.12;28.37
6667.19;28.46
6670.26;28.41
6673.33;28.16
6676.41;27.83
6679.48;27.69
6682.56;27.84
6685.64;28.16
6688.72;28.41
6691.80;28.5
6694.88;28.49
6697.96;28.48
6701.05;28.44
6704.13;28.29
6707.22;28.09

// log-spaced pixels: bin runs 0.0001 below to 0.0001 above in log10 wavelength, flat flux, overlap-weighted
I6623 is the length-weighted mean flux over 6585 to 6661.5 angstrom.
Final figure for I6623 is 28.3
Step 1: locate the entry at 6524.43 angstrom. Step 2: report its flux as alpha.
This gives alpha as 28.91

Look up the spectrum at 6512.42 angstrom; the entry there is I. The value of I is 28.6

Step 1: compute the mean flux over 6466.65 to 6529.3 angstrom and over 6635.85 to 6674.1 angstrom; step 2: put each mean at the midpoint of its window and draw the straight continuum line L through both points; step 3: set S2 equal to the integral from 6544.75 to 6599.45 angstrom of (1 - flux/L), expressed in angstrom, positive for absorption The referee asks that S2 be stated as 1.1 angstrom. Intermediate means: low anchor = 28.5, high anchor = 28.3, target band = 27.8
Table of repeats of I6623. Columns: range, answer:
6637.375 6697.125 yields 28.2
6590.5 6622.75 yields 28.2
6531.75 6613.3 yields 28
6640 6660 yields 28.2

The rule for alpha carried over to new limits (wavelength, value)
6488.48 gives 28.5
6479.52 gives 28.65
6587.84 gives 28.31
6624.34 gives 28.39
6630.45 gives 28.31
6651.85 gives 28.12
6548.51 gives 28.43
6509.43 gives 28.45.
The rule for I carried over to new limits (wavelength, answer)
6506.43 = 28.26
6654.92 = 28.18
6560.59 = 25.54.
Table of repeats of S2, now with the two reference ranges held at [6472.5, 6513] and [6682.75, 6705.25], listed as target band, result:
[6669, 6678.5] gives 0.1 angstrom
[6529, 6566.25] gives 0.8 angstrom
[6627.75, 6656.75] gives 0.1 angstrom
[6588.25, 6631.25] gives 0.1 angstrom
